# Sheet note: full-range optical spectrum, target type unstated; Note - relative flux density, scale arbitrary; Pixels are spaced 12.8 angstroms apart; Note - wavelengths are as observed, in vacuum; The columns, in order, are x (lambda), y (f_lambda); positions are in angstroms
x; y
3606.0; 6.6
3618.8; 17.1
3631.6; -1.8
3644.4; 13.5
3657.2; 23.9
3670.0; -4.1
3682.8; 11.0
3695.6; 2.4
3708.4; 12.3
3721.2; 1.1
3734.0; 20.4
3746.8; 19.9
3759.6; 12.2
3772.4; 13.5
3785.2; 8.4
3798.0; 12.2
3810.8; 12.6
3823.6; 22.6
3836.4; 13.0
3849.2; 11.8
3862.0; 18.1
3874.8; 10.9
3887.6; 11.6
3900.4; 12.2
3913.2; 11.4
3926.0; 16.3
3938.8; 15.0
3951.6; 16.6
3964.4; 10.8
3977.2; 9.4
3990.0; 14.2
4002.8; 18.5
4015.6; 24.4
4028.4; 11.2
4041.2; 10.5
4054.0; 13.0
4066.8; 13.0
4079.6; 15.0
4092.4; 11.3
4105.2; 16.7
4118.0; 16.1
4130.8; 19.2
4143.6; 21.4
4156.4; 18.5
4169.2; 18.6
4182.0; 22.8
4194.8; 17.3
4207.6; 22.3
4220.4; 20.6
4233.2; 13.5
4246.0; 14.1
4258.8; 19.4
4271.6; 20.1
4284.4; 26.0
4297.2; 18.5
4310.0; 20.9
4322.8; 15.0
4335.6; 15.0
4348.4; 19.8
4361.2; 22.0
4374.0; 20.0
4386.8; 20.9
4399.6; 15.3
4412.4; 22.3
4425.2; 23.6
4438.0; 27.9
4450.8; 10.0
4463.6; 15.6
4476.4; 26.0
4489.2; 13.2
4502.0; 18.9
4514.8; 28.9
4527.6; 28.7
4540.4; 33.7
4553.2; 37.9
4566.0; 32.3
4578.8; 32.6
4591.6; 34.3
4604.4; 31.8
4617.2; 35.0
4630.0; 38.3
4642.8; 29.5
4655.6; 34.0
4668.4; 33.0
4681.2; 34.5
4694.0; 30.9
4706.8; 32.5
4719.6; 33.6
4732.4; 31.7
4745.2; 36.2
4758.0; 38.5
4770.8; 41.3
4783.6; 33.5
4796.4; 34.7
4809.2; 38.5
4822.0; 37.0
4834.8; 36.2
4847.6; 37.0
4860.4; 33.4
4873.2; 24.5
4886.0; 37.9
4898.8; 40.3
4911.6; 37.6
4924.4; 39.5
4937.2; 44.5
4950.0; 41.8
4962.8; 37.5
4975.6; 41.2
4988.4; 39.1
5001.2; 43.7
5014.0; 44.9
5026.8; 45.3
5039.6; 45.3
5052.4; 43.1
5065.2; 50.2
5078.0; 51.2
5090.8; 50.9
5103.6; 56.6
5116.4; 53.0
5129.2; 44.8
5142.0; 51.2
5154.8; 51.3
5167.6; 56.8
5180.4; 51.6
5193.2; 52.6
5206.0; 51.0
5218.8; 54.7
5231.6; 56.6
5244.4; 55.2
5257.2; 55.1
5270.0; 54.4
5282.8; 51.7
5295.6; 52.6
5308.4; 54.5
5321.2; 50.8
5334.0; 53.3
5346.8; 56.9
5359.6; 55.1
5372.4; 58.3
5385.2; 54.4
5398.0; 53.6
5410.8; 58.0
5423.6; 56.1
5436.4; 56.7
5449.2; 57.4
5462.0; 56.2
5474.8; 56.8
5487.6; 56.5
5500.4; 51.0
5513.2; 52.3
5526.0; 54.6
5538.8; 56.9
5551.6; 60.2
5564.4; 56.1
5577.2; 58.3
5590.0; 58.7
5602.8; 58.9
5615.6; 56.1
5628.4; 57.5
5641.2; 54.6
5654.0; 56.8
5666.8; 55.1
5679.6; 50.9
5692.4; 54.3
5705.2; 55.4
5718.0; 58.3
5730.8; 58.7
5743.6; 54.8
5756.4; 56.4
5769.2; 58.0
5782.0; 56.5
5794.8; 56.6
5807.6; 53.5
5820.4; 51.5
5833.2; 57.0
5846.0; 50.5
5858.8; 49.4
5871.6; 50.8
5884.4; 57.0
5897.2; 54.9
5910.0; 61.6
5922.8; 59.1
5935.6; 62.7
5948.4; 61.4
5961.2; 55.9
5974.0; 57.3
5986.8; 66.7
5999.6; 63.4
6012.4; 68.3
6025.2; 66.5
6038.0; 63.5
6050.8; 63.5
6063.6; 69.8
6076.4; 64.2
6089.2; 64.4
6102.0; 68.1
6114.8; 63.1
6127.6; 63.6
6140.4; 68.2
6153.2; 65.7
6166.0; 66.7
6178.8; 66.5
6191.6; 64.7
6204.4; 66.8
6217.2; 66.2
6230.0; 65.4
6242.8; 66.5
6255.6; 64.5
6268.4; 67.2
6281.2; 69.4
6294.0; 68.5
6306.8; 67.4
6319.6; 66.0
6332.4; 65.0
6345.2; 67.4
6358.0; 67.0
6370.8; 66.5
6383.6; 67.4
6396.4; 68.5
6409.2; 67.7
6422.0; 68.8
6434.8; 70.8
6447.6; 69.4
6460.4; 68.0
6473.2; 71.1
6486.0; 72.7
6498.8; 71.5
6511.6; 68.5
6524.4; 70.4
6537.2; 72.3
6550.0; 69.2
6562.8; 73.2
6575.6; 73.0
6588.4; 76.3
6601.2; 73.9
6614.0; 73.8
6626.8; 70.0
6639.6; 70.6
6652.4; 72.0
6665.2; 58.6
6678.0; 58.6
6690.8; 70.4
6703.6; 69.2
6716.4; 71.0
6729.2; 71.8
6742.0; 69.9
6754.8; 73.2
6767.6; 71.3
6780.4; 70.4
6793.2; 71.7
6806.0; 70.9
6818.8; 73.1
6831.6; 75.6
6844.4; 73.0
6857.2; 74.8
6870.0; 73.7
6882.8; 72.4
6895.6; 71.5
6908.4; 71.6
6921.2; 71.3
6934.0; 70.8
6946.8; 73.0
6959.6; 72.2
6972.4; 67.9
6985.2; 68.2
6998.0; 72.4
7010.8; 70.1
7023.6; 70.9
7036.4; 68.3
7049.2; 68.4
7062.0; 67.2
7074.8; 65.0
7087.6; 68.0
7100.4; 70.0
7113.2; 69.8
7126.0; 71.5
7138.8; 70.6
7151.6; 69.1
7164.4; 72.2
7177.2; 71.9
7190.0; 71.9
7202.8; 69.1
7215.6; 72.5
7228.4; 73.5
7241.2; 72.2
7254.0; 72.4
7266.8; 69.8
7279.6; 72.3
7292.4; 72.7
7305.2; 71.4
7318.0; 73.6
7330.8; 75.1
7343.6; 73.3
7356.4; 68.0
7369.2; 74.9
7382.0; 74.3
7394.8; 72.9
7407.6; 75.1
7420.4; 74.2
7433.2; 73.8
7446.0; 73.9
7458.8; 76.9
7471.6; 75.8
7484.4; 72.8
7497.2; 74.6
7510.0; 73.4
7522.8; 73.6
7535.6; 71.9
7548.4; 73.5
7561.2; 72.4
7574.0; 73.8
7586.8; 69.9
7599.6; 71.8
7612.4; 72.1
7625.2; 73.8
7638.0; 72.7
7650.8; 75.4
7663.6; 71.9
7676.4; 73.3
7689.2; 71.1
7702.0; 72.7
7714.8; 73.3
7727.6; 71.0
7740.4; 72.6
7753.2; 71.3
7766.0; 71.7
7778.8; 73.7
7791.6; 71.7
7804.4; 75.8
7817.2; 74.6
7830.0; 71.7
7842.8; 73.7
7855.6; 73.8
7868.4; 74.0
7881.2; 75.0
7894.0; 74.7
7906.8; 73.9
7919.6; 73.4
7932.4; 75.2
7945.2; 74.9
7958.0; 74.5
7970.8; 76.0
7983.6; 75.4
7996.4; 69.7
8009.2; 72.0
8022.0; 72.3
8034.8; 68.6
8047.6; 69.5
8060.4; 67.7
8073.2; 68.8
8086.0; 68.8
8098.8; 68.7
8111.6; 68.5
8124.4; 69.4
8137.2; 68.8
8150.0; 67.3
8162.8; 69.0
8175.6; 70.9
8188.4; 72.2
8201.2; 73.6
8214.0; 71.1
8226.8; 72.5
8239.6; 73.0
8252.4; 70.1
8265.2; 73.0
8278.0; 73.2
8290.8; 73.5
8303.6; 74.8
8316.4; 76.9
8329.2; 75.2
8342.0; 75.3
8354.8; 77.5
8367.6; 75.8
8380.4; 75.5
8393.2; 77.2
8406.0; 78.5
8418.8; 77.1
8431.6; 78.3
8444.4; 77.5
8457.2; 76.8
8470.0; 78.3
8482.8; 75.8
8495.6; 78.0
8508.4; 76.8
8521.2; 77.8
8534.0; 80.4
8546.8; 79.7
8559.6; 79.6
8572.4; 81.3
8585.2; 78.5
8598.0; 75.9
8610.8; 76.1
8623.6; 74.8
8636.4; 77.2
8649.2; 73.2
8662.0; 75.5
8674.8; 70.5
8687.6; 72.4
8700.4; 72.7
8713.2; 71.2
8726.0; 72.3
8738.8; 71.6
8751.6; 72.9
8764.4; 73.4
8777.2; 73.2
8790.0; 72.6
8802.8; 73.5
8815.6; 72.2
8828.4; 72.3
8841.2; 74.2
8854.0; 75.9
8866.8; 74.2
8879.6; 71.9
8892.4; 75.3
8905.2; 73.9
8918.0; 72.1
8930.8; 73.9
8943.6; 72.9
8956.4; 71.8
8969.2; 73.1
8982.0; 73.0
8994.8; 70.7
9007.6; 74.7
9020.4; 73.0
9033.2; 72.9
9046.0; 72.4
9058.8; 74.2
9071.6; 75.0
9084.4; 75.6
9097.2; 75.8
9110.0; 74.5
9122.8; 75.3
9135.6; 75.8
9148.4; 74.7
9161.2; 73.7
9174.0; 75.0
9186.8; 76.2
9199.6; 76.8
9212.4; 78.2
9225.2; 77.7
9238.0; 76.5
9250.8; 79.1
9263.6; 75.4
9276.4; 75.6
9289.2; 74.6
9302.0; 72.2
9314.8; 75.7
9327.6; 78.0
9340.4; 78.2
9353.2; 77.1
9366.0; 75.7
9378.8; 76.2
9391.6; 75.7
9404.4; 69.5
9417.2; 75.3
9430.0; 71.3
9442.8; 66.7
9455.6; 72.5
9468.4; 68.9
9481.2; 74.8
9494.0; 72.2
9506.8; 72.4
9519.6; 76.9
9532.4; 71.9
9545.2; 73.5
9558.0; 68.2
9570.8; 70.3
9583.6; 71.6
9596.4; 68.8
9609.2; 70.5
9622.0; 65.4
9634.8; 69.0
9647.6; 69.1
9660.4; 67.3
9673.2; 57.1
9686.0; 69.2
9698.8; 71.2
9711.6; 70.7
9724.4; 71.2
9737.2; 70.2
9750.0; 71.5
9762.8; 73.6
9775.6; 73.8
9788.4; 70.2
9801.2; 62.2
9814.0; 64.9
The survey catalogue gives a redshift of 0.132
